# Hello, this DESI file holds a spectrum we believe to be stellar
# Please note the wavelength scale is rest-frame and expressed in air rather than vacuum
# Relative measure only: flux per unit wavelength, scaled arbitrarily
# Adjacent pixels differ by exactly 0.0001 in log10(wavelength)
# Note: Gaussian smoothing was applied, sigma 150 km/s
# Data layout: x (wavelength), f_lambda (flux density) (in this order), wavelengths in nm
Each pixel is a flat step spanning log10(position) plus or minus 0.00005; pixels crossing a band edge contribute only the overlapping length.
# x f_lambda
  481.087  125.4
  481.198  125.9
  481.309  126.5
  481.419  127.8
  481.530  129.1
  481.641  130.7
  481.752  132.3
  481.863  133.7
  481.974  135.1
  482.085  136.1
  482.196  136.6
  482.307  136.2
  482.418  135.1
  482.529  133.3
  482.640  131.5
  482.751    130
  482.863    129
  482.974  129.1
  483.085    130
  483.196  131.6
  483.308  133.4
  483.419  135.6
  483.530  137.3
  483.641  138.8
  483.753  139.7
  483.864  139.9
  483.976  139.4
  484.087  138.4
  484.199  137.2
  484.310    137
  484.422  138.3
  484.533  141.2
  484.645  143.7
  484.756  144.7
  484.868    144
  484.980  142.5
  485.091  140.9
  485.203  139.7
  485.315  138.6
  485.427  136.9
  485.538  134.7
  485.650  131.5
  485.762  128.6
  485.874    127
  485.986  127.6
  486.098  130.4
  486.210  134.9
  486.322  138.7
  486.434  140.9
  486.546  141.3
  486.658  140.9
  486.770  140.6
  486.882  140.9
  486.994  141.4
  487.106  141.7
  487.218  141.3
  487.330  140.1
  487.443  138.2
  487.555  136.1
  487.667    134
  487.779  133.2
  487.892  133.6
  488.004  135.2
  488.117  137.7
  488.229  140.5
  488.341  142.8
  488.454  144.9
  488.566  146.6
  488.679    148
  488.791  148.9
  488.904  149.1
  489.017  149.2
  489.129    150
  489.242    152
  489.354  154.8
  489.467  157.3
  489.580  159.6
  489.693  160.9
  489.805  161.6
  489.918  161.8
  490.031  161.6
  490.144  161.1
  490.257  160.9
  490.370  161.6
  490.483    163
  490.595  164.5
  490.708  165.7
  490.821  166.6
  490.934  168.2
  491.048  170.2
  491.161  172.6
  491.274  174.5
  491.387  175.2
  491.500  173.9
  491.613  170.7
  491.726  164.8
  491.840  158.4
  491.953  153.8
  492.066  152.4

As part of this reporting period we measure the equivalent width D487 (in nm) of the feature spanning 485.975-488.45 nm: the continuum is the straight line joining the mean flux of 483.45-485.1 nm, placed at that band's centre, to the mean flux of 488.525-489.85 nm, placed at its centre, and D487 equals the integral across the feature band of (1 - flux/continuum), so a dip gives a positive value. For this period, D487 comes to 0.16 nm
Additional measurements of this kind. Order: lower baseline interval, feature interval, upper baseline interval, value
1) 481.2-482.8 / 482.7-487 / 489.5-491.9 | 0.188 nm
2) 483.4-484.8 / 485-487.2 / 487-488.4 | 0.028 nm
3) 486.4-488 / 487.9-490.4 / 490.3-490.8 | 0.032 nm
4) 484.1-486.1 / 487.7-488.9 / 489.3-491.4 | 0.095 nm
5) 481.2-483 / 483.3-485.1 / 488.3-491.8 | -0.004 nm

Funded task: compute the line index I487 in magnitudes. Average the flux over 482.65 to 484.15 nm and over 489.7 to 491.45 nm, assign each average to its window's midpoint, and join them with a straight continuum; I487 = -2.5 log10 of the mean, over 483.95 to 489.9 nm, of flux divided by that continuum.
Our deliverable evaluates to 0.06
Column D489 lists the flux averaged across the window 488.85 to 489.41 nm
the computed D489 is 151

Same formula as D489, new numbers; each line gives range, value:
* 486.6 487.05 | 141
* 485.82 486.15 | 128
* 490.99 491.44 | 173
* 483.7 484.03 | 140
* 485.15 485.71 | 136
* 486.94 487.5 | 141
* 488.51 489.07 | 148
